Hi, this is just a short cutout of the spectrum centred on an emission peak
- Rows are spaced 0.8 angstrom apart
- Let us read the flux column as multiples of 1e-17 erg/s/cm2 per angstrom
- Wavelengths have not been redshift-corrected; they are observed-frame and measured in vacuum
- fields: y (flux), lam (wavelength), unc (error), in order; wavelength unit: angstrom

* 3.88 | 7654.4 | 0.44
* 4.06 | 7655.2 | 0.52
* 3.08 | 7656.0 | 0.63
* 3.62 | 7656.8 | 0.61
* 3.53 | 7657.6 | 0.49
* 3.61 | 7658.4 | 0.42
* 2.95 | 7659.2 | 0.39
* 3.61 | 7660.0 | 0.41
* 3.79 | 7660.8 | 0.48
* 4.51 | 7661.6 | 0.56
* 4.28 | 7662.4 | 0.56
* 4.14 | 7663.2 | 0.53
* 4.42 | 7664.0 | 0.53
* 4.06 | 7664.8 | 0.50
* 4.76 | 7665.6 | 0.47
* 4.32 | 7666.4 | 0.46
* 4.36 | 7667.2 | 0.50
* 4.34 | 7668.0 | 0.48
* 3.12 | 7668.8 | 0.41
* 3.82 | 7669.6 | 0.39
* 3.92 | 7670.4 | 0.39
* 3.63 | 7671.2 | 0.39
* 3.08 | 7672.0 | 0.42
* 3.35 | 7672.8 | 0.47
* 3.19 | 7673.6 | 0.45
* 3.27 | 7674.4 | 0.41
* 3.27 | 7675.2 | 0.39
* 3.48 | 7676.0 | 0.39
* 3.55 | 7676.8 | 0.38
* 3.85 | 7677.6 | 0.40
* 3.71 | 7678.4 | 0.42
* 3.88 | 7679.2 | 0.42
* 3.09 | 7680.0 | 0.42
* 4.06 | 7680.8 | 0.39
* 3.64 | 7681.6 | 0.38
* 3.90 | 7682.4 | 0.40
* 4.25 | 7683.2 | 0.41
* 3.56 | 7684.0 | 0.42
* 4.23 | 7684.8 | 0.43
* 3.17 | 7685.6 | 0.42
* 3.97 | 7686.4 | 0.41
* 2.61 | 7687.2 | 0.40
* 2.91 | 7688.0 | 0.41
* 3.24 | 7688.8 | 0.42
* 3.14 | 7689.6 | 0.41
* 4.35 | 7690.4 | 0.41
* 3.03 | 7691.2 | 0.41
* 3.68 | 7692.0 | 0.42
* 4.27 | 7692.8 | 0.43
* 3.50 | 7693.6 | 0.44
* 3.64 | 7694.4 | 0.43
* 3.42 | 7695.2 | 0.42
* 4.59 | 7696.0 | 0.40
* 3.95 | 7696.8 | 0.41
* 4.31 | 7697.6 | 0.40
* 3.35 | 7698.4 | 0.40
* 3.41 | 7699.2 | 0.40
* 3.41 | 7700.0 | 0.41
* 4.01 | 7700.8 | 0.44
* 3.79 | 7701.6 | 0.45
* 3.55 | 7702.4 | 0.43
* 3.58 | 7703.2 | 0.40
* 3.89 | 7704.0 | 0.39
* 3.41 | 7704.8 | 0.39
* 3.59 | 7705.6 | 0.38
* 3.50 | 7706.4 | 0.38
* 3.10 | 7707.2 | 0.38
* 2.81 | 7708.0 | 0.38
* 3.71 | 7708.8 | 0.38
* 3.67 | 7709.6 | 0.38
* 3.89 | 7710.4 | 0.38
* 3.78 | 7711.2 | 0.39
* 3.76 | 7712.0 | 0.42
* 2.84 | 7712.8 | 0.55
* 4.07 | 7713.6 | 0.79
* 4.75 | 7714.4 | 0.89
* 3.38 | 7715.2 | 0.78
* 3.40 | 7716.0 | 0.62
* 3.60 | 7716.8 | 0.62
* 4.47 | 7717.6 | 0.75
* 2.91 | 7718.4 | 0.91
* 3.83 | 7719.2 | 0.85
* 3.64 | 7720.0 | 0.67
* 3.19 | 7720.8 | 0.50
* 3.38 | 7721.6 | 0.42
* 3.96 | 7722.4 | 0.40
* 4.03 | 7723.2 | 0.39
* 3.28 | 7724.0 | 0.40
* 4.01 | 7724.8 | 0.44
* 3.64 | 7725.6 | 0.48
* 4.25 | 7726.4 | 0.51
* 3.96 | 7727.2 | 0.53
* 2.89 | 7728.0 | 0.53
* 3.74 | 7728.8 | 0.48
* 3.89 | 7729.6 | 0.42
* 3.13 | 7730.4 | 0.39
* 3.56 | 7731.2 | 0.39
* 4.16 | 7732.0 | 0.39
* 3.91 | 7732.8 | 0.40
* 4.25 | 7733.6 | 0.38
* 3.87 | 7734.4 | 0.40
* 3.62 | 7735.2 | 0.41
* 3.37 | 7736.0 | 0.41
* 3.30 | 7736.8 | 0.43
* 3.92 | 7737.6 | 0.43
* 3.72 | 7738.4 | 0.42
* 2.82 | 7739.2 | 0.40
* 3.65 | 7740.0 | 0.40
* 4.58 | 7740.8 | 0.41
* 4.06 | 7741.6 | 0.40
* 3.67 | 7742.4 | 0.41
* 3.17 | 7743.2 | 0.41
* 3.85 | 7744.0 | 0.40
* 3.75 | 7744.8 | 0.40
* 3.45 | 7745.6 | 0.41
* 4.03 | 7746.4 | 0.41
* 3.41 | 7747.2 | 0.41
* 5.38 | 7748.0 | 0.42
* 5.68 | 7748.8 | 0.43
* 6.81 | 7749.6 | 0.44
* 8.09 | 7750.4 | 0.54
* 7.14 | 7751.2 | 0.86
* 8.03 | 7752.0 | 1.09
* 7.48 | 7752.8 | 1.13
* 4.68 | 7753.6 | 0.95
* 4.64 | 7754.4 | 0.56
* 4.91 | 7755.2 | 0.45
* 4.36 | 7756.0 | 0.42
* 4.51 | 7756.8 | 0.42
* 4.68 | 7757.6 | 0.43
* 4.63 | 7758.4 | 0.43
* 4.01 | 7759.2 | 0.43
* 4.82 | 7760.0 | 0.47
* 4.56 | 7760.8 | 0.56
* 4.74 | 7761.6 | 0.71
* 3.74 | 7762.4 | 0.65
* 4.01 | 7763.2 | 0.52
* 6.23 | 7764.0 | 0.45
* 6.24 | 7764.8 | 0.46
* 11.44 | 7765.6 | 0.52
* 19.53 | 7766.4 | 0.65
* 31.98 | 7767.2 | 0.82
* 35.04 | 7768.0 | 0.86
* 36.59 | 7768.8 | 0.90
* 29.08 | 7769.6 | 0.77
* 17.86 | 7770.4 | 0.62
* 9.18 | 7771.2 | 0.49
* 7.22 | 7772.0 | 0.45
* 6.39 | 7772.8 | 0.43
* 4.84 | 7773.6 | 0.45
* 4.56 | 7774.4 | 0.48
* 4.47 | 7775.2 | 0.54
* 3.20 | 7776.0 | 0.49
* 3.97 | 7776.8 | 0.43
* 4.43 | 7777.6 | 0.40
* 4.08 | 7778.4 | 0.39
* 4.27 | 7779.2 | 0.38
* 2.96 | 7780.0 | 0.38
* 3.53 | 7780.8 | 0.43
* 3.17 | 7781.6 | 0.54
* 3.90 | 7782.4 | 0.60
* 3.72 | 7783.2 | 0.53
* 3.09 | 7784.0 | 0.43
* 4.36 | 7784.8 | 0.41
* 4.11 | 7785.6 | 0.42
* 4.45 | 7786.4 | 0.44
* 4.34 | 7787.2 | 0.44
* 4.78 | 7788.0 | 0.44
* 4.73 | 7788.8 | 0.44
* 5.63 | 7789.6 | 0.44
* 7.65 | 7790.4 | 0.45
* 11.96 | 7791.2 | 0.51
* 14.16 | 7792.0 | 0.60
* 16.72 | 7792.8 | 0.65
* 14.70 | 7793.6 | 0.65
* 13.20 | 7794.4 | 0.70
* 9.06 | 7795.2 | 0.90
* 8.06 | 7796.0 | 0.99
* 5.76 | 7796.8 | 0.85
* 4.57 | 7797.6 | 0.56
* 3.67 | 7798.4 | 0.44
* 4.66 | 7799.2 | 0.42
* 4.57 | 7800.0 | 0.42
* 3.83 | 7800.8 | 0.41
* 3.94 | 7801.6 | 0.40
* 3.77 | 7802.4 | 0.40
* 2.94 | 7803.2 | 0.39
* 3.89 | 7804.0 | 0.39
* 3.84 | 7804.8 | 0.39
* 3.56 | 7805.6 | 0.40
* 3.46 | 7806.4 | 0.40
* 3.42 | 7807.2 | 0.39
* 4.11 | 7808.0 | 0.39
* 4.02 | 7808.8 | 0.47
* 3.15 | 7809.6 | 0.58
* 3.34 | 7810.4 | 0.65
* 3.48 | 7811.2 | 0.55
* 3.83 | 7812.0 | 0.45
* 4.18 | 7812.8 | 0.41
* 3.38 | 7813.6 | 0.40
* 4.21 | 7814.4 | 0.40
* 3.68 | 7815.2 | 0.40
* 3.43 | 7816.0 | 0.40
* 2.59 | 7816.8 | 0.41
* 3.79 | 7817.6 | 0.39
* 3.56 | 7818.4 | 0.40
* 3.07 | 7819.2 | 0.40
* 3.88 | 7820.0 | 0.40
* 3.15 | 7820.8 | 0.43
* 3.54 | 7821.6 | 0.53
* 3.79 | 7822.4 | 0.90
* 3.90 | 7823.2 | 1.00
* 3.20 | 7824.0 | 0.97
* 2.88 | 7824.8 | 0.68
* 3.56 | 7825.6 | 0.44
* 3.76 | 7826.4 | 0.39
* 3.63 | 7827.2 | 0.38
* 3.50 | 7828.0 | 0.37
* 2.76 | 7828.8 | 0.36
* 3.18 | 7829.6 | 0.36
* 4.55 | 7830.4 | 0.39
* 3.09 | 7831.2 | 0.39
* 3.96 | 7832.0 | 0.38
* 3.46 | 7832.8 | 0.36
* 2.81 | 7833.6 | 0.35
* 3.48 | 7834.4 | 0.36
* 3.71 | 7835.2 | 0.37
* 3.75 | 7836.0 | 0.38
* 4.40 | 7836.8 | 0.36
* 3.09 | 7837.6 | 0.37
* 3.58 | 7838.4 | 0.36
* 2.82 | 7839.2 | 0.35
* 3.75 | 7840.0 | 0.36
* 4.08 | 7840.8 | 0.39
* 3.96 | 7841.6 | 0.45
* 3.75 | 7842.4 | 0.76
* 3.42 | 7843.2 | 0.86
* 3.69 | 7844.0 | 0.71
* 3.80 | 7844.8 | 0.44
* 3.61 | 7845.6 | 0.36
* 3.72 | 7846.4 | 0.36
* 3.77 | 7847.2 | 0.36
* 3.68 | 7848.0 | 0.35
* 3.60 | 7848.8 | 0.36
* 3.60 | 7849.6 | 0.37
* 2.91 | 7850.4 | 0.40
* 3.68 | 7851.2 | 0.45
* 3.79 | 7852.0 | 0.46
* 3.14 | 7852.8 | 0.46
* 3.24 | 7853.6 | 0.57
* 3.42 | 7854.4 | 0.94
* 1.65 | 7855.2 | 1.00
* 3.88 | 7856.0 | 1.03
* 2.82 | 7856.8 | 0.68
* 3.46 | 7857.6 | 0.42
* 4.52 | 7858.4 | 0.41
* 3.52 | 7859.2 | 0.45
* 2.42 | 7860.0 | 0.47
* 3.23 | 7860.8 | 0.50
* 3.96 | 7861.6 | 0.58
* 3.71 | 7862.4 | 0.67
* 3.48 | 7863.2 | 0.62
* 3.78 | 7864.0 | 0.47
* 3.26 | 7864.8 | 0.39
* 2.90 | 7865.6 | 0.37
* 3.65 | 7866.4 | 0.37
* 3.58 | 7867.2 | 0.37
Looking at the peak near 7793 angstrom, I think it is [N II]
